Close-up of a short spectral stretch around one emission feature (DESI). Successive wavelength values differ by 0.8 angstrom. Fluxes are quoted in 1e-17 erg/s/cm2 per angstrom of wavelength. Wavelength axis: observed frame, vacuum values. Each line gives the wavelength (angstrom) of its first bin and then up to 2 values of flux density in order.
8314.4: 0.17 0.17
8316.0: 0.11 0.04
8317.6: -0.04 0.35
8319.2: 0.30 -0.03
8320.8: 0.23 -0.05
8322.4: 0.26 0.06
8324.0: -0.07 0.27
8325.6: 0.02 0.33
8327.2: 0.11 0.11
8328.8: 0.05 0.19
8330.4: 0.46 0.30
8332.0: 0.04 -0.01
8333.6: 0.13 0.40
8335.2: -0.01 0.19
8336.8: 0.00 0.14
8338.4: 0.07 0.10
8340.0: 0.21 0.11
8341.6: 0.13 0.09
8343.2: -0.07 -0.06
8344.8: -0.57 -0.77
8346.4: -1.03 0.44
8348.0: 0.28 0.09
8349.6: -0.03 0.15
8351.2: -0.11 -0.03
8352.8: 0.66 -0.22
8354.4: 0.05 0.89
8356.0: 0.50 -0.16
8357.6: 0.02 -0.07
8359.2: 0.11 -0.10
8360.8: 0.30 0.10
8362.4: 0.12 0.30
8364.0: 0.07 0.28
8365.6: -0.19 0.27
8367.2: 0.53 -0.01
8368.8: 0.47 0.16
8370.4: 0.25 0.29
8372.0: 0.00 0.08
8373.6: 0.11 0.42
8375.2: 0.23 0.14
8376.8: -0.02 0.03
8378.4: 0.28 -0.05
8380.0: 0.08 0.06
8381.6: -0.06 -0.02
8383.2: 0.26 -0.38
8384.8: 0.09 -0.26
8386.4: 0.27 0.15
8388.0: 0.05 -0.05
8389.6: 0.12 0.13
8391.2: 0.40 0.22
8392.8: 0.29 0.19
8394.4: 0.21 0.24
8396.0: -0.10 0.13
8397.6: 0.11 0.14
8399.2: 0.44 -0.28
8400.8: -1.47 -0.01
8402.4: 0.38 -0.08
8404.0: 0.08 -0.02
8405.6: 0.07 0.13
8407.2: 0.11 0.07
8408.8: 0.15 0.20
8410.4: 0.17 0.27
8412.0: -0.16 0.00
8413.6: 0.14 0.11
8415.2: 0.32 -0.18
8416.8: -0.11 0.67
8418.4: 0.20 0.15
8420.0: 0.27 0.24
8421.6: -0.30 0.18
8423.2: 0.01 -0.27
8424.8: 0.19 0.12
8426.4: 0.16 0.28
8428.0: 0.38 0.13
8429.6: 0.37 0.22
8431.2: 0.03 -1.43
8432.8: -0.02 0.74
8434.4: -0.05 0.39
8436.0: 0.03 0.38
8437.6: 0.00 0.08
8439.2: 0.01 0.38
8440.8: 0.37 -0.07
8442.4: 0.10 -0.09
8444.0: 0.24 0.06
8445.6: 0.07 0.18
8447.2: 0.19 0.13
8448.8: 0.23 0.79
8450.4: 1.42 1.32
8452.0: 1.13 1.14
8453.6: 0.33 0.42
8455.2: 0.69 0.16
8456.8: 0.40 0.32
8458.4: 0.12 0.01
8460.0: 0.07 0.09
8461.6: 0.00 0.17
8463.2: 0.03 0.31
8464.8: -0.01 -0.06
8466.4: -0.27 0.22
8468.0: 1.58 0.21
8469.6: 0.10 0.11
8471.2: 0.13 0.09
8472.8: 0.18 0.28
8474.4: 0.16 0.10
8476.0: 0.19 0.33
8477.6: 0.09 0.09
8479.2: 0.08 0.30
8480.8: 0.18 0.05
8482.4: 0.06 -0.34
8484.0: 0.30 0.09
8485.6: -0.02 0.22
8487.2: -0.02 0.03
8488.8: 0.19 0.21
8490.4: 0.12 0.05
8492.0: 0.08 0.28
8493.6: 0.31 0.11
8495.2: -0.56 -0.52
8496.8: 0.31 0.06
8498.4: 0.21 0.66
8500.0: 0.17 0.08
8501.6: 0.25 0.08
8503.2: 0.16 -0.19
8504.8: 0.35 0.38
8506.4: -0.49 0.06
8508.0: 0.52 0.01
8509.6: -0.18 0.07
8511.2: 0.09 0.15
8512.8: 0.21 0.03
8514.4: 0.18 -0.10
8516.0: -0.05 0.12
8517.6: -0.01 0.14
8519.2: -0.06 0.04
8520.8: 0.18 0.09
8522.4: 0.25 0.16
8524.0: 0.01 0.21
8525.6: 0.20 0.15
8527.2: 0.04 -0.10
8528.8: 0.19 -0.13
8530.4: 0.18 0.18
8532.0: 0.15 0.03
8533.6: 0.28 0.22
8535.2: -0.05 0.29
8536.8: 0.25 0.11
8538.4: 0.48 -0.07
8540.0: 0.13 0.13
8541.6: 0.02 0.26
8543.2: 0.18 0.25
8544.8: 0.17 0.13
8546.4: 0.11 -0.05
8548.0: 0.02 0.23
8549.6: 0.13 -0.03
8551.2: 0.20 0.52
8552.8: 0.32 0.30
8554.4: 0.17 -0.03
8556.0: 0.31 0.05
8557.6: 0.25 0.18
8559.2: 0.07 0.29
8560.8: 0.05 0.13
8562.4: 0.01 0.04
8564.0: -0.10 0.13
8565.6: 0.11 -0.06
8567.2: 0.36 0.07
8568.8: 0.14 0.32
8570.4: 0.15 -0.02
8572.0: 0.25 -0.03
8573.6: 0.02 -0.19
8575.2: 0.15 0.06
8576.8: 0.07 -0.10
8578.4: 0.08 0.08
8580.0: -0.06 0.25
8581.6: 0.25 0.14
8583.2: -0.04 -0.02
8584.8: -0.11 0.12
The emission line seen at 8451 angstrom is H-alpha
